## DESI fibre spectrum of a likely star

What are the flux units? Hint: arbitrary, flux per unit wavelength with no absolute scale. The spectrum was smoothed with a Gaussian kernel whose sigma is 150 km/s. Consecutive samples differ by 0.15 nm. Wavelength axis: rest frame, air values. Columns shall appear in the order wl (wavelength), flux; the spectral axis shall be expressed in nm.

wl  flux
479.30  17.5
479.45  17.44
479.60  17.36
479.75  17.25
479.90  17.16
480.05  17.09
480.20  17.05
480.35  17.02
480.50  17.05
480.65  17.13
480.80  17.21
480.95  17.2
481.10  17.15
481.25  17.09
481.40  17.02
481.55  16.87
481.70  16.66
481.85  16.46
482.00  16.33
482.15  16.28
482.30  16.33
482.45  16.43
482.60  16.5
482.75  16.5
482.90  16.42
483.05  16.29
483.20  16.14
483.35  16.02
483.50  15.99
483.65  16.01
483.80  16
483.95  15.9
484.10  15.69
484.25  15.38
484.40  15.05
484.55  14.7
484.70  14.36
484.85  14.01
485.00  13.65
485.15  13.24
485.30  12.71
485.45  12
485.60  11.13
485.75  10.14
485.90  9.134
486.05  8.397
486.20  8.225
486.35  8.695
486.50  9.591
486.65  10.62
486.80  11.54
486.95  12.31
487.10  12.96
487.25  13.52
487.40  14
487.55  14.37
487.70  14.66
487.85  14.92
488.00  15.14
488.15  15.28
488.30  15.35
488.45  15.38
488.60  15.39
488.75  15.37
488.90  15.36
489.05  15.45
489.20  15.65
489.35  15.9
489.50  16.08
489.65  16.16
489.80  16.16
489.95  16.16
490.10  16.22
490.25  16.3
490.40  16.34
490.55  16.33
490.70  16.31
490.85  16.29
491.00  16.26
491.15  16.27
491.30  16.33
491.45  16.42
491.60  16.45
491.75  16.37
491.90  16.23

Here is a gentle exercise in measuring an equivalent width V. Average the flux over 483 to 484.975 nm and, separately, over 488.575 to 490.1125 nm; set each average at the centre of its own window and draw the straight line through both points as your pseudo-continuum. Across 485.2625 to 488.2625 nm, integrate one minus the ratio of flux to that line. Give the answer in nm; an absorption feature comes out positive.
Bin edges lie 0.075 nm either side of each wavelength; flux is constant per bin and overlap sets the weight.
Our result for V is 0.698 nm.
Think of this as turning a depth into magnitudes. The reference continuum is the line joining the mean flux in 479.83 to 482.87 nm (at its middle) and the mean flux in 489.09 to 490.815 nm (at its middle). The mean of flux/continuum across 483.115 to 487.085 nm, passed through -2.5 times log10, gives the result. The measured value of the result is 0.26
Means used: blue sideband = 16.8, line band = 13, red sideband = 16.1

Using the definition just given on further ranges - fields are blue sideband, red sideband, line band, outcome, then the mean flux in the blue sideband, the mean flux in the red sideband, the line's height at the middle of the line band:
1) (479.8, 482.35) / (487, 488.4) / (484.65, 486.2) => 0.30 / 16.9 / 14.4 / 15.3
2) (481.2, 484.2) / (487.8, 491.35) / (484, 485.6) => 0.16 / 16.3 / 15.9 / 16.2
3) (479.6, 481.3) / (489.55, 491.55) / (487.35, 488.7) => 0.10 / 17.1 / 16.3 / 16.5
